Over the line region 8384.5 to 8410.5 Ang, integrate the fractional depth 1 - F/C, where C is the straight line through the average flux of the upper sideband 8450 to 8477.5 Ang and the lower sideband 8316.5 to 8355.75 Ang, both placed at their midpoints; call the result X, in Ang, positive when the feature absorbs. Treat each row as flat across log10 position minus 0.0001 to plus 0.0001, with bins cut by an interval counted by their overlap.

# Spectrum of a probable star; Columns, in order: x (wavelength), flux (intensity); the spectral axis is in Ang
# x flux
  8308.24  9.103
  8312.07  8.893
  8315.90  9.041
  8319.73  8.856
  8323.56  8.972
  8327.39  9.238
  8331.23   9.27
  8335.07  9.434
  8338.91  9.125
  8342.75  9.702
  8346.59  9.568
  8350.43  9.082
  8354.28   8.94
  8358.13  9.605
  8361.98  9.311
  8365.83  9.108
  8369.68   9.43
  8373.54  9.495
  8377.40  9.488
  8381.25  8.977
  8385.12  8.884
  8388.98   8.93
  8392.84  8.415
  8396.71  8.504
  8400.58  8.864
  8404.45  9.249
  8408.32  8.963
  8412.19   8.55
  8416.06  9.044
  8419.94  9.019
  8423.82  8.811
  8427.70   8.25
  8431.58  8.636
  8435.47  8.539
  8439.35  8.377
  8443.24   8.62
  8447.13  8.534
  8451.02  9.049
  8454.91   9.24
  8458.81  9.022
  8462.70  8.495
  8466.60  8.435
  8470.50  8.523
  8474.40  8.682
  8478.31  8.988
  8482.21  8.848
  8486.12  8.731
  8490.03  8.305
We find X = 0.5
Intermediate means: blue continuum 9.22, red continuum 8.78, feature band 8.83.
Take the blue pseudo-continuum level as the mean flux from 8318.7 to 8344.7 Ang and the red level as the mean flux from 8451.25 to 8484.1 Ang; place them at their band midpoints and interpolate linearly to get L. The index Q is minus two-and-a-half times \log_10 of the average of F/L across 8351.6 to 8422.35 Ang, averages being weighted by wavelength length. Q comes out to 0.00 mag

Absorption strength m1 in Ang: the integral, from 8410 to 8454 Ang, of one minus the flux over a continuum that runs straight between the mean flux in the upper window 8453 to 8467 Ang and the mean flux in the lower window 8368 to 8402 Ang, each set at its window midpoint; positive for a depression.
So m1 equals 1.0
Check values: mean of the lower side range 8.99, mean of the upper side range 8.84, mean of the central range 8.69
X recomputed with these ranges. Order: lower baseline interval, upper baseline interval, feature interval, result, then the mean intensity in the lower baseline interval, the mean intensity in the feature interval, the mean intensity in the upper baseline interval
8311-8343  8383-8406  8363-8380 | -0.8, 9.15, 9.36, 8.8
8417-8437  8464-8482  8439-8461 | -0.4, 8.67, 8.84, 8.67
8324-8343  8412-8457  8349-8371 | -0.2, 9.29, 9.24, 8.73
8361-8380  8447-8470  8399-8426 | 0.5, 9.36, 8.92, 8.8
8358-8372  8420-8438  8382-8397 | 0.5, 9.34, 8.72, 8.6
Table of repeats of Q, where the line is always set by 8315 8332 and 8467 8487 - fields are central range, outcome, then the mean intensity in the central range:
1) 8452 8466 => -0.01 mag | 8.88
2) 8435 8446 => 0.04 mag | 8.51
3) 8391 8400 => 0.05 mag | 8.51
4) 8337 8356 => -0.03 mag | 9.29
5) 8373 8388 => -0.03 mag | 9.17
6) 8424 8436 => 0.04 mag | 8.51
